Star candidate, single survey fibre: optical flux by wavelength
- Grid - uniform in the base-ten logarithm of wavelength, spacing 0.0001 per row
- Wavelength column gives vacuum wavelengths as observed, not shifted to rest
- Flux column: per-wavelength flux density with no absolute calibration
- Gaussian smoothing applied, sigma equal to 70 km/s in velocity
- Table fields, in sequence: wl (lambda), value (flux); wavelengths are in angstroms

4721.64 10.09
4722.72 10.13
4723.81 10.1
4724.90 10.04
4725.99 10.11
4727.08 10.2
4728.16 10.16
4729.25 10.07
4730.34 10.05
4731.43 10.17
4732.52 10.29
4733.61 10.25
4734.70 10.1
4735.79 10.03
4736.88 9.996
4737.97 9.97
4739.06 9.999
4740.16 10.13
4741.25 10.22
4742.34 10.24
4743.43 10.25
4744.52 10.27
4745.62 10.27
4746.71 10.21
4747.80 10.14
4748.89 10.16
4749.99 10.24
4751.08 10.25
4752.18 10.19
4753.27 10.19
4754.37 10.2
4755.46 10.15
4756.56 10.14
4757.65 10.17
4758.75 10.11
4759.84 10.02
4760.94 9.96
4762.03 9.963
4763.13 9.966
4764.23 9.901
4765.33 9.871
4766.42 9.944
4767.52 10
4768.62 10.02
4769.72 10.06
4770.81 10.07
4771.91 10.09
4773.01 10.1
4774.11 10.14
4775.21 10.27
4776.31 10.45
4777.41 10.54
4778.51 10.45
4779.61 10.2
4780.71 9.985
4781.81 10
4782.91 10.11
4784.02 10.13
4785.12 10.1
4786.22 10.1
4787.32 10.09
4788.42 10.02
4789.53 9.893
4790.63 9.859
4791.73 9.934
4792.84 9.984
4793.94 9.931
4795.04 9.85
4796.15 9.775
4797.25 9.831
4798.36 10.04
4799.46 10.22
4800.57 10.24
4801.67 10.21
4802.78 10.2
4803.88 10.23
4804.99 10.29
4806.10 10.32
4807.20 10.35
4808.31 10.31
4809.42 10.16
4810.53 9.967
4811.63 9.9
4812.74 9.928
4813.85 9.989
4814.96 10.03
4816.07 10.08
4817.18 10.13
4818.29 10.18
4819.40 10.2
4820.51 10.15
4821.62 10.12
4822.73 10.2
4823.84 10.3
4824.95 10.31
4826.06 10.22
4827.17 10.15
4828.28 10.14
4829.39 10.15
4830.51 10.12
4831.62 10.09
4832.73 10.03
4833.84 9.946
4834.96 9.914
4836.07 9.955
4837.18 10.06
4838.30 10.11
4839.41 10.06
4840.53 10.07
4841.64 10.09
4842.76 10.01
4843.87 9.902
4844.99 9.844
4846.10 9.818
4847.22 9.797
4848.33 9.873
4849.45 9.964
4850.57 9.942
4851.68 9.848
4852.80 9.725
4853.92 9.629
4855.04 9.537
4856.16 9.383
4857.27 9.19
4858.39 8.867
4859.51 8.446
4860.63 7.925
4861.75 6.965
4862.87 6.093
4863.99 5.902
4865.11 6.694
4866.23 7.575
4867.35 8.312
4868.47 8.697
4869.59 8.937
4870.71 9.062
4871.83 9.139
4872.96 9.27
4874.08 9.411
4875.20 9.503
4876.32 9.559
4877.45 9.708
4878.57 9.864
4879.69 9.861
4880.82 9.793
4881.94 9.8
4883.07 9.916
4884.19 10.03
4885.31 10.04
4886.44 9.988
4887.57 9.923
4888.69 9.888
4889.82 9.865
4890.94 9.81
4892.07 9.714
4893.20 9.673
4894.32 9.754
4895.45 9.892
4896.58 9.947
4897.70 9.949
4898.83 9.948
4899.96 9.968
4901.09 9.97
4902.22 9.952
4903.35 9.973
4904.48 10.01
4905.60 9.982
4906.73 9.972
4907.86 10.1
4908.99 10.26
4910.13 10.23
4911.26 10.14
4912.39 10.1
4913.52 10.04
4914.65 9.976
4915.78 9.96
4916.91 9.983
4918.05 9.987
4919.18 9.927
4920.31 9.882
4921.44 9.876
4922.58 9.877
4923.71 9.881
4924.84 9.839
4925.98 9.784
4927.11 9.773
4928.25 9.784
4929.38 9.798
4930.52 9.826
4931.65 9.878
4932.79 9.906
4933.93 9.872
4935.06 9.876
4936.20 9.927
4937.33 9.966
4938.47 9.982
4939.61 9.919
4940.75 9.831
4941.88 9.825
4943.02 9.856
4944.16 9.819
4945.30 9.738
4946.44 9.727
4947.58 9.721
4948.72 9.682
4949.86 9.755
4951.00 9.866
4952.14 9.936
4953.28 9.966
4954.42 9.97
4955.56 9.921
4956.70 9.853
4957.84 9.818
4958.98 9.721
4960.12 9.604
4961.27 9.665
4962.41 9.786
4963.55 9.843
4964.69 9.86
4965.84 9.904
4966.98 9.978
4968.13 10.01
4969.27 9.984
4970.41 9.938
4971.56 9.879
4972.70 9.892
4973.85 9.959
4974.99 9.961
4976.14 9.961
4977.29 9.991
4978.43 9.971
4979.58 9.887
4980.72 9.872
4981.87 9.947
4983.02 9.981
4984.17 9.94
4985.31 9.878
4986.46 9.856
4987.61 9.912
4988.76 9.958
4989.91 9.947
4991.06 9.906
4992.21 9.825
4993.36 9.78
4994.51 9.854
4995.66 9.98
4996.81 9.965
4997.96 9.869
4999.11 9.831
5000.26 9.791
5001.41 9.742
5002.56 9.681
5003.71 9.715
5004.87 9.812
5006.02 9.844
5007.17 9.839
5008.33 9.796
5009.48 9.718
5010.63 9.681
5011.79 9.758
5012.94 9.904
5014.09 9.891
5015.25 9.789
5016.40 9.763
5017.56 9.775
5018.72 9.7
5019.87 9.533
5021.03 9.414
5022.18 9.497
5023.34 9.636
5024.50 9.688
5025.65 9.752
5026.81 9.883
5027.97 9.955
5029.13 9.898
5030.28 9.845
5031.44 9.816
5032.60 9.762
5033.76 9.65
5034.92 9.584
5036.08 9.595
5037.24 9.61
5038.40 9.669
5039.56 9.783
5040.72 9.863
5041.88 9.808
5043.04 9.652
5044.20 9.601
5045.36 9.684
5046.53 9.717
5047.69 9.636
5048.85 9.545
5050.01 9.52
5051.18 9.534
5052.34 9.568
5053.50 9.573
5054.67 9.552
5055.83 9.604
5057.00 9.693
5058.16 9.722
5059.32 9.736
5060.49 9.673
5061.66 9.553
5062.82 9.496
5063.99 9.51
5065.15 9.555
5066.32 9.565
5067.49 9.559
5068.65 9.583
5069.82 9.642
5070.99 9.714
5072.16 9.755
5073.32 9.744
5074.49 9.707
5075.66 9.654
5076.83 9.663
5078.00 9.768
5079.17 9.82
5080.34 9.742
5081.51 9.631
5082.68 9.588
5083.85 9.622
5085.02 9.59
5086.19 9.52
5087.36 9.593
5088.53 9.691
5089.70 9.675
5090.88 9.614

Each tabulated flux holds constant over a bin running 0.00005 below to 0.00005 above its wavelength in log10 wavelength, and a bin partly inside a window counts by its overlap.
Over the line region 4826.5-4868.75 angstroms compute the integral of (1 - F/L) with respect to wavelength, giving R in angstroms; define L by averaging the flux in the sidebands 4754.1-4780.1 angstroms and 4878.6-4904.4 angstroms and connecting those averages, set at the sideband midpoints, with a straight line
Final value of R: 2.9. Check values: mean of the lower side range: 10.1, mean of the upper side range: 9.89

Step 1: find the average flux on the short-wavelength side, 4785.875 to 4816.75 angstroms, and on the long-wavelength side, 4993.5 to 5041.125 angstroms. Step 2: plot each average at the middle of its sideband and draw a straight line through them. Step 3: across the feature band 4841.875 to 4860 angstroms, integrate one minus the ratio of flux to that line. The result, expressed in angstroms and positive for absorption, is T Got 0.7 angstroms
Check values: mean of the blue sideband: 10.1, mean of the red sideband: 9.76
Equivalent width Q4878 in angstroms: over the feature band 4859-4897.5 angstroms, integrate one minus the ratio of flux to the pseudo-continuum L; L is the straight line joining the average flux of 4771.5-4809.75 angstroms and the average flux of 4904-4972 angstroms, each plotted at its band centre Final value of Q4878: 3.43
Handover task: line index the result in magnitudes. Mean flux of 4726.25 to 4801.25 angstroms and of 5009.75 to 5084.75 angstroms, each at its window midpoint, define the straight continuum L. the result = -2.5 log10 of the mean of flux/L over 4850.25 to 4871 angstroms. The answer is 0.18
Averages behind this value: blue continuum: 10.1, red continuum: 9.68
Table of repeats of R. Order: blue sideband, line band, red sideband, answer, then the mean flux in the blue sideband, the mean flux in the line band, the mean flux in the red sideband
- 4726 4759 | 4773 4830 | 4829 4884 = -2.4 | 10.2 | 10.1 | 9.31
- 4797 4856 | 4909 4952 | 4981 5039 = 0.0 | 10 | 9.89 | 9.79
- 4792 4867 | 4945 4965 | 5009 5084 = -0.2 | 9.69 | 9.8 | 9.68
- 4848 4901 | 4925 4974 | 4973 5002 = -0.8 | 9.25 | 9.85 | 9.9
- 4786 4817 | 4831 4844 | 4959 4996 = 0.0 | 10.1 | 10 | 9.89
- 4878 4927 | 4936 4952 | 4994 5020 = 0.1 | 9.94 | 9.83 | 9.8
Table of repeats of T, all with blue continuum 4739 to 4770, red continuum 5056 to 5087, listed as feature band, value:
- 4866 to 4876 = 1.0 angstroms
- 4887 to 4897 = 0.1 angstroms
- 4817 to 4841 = -0.3 angstroms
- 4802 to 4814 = -0.1 angstroms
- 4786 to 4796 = 0.1 angstroms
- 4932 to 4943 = -0.1 angstroms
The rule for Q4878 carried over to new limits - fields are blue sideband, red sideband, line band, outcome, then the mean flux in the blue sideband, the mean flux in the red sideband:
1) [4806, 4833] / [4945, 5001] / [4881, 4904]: 0.3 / 10.1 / 9.88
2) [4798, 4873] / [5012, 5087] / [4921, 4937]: -0.4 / 9.61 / 9.67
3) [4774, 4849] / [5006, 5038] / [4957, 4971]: 0.0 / 10.1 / 9.73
